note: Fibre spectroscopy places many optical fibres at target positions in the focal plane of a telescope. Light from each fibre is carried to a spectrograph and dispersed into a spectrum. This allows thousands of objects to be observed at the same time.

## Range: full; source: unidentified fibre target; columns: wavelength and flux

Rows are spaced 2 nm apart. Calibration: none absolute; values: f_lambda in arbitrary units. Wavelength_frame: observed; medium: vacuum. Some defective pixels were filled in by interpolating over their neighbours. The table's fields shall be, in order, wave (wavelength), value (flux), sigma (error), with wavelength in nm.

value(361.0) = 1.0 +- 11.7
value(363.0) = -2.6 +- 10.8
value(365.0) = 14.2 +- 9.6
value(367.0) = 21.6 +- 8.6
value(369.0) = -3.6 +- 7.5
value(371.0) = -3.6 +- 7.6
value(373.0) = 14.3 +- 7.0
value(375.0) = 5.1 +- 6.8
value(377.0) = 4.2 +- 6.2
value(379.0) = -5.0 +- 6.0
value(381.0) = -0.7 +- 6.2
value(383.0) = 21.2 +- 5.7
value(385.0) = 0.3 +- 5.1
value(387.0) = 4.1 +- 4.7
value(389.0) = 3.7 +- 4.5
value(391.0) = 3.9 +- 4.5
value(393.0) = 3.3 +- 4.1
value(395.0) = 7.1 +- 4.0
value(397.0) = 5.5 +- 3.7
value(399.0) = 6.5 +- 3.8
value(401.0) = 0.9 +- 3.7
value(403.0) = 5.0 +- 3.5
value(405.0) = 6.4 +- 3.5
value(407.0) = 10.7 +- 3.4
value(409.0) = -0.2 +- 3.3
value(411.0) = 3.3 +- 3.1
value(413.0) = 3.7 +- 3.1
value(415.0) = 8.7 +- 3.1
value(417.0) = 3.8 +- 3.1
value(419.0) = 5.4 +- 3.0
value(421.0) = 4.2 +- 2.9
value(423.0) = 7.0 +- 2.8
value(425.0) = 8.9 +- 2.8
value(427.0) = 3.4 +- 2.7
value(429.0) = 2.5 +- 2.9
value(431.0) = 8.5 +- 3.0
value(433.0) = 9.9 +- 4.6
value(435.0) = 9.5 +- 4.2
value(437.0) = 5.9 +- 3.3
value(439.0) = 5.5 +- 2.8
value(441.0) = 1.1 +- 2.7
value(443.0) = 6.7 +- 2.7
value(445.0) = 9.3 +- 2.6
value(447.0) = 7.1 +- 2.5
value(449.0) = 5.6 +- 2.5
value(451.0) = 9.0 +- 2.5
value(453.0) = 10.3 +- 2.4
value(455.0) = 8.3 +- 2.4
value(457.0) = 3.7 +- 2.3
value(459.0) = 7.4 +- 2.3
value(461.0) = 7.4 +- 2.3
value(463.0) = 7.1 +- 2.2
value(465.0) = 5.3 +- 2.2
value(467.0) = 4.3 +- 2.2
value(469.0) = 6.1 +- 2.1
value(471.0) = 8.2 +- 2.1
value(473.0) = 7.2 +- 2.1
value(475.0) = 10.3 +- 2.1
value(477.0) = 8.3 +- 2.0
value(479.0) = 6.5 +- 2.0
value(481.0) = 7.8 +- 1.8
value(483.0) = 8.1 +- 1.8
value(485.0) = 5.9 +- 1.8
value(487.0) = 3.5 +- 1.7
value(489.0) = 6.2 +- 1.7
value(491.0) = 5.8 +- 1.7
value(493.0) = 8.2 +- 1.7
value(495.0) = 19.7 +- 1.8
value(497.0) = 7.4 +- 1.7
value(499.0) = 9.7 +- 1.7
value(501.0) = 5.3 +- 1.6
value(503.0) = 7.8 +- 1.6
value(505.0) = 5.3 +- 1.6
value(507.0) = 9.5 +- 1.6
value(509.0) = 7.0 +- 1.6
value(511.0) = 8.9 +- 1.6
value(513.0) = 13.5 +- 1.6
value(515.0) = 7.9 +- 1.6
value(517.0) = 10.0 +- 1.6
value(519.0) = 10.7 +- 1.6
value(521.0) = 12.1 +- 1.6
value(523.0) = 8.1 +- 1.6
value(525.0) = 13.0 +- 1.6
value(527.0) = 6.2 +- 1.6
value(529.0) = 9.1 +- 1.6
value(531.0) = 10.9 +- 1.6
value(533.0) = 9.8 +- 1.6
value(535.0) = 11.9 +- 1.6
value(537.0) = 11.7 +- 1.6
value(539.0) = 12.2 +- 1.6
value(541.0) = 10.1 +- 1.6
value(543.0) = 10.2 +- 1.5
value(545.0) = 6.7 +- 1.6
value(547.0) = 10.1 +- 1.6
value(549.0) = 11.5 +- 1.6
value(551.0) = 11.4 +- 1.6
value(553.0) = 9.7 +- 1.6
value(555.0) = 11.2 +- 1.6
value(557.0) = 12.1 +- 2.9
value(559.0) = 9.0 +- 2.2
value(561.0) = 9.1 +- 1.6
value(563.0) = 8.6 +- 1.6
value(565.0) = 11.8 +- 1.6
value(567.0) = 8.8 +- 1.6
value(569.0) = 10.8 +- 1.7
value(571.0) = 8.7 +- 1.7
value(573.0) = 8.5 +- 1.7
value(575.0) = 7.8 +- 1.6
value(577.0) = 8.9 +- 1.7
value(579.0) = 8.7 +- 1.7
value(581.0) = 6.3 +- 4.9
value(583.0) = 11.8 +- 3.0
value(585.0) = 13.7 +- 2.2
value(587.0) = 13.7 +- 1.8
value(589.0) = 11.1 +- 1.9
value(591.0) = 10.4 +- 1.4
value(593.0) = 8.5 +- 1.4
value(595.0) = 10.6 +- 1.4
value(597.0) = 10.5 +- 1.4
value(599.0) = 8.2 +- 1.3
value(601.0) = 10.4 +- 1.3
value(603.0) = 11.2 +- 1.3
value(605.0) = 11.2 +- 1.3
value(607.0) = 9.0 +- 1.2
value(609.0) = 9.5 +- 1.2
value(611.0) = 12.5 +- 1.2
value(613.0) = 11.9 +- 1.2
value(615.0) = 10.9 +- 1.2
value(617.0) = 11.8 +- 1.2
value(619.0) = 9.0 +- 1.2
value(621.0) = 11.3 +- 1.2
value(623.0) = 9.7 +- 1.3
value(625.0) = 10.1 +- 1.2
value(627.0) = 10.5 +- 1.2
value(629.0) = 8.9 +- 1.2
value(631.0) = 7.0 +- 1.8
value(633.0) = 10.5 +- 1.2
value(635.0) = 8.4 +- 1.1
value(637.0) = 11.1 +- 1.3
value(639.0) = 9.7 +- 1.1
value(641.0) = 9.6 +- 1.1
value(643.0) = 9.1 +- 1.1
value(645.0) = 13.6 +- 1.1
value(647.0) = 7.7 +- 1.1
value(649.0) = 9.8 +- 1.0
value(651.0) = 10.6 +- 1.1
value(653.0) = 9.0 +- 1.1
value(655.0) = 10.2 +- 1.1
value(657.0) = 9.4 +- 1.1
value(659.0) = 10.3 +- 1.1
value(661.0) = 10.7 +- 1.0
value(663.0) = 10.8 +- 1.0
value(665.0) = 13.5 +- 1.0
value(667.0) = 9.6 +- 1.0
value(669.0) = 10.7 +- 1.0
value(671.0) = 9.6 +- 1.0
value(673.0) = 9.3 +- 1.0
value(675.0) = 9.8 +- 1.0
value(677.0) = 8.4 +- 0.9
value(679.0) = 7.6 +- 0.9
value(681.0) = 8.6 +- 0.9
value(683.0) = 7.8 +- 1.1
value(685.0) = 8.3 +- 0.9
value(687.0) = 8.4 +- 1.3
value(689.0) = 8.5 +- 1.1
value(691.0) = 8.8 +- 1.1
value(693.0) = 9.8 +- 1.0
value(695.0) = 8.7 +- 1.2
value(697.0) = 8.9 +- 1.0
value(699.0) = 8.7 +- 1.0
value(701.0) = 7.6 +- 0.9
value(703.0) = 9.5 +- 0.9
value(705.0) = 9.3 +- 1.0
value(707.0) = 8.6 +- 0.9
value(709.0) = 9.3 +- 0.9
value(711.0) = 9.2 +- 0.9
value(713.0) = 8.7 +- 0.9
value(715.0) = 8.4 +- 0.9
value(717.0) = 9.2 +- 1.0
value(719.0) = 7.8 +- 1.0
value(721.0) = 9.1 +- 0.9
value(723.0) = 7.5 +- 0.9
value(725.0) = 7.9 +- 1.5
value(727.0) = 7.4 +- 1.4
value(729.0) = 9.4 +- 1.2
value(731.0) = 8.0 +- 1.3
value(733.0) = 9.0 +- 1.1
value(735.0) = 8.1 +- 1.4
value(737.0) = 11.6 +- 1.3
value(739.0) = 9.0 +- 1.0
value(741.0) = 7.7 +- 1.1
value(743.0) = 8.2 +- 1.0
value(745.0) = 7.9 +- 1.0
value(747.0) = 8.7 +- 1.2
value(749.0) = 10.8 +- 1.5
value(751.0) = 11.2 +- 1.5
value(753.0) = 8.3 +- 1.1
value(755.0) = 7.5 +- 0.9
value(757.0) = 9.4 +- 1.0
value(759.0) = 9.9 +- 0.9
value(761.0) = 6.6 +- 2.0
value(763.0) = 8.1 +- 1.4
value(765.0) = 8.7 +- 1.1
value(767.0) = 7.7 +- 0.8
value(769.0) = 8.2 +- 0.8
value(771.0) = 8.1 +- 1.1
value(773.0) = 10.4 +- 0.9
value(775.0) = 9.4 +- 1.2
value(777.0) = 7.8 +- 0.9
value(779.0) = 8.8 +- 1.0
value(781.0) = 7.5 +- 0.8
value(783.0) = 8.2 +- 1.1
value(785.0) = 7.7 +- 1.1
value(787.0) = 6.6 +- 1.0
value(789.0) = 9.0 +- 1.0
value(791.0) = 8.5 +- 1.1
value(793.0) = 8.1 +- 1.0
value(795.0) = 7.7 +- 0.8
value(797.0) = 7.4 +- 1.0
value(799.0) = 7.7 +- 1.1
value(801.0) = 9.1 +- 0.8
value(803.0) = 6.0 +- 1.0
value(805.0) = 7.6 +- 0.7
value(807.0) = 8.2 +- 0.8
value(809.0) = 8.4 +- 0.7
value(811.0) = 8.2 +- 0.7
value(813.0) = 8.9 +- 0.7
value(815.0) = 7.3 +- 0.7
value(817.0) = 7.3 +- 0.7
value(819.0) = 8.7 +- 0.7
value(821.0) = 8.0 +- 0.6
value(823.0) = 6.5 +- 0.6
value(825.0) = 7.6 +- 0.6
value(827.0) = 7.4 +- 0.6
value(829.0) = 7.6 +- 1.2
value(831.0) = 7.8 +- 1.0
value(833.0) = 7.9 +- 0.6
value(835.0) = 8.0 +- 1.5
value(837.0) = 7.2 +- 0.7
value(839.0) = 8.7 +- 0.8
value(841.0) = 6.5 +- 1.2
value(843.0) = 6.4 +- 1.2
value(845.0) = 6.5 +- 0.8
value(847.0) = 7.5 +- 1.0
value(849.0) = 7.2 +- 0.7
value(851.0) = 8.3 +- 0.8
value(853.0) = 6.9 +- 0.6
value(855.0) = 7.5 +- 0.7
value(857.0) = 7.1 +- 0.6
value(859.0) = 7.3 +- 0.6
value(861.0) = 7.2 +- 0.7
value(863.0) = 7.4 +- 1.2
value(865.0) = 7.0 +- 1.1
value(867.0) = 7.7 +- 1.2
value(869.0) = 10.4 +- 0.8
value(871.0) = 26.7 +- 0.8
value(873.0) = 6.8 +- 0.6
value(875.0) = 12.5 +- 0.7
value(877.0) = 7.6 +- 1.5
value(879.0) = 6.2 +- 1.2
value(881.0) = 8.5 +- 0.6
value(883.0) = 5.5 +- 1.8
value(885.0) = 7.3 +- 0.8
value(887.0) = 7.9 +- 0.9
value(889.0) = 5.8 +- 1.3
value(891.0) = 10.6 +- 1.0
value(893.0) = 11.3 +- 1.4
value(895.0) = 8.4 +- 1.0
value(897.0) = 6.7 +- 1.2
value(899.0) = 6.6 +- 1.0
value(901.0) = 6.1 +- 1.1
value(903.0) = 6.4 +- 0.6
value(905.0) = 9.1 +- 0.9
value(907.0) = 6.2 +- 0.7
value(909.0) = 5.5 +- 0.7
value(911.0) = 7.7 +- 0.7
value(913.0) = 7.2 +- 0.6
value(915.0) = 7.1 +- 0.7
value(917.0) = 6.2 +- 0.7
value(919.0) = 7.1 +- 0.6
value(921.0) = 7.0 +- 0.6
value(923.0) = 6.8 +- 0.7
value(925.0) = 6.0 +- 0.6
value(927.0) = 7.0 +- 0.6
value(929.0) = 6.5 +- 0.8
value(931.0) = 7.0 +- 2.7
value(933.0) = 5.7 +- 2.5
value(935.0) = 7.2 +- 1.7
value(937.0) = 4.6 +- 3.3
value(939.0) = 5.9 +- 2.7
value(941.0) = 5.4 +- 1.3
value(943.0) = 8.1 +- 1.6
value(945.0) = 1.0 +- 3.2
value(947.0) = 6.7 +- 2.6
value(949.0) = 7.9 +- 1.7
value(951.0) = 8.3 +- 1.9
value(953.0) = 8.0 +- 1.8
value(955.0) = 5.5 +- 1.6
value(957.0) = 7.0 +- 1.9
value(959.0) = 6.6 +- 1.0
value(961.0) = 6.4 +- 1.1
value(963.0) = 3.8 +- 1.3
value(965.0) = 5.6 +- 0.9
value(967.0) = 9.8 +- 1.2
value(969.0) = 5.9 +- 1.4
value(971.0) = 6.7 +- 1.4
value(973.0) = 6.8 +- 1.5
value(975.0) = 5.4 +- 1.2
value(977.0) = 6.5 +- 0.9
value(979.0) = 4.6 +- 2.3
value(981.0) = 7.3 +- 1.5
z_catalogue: 0.33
